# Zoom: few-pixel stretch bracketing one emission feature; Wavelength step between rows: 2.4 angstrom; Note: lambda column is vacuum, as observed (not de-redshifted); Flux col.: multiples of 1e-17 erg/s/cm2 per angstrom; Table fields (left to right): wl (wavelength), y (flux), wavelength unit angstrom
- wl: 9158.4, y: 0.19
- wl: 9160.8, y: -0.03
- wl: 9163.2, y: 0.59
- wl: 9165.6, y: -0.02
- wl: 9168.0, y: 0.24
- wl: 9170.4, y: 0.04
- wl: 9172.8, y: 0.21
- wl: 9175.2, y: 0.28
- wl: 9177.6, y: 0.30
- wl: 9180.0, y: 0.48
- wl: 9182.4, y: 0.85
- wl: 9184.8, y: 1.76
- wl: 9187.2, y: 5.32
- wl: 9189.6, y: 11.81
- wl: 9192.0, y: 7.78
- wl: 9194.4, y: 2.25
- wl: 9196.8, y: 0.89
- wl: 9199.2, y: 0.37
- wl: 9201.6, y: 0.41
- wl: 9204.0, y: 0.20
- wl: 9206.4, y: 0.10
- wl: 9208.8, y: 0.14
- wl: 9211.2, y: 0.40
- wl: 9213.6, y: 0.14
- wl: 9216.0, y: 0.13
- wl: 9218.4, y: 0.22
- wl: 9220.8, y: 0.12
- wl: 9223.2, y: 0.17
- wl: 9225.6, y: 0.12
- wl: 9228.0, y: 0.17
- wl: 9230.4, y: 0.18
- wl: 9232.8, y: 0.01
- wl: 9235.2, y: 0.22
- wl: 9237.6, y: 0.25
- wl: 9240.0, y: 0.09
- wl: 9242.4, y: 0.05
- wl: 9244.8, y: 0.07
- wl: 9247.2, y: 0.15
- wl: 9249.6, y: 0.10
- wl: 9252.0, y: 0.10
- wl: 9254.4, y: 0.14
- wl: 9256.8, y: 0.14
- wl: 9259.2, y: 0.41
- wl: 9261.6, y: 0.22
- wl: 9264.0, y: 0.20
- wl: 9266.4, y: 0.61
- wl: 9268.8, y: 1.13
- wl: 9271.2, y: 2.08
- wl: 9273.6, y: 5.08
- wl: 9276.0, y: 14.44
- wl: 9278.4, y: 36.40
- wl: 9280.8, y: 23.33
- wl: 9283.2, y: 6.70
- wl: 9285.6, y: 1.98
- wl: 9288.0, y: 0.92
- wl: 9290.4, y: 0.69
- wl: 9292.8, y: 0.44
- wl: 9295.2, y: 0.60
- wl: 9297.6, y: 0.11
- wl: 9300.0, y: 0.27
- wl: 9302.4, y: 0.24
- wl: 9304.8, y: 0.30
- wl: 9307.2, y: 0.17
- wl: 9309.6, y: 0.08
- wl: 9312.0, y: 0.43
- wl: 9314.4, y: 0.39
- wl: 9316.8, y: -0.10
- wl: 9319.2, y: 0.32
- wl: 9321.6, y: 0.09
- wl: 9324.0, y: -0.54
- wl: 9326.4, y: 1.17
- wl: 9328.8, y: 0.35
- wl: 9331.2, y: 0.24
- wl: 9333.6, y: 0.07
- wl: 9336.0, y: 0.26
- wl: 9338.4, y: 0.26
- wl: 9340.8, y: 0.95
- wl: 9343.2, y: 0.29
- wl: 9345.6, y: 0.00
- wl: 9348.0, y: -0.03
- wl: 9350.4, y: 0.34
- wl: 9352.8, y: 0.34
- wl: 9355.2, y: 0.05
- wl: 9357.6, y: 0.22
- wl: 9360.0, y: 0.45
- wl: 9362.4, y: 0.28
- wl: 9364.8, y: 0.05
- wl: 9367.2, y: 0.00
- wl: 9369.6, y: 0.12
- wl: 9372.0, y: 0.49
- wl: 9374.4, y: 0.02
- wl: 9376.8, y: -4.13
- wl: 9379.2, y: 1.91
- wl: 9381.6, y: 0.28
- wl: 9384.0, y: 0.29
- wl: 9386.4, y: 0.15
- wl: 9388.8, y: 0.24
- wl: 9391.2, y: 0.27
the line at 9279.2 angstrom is [O III]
